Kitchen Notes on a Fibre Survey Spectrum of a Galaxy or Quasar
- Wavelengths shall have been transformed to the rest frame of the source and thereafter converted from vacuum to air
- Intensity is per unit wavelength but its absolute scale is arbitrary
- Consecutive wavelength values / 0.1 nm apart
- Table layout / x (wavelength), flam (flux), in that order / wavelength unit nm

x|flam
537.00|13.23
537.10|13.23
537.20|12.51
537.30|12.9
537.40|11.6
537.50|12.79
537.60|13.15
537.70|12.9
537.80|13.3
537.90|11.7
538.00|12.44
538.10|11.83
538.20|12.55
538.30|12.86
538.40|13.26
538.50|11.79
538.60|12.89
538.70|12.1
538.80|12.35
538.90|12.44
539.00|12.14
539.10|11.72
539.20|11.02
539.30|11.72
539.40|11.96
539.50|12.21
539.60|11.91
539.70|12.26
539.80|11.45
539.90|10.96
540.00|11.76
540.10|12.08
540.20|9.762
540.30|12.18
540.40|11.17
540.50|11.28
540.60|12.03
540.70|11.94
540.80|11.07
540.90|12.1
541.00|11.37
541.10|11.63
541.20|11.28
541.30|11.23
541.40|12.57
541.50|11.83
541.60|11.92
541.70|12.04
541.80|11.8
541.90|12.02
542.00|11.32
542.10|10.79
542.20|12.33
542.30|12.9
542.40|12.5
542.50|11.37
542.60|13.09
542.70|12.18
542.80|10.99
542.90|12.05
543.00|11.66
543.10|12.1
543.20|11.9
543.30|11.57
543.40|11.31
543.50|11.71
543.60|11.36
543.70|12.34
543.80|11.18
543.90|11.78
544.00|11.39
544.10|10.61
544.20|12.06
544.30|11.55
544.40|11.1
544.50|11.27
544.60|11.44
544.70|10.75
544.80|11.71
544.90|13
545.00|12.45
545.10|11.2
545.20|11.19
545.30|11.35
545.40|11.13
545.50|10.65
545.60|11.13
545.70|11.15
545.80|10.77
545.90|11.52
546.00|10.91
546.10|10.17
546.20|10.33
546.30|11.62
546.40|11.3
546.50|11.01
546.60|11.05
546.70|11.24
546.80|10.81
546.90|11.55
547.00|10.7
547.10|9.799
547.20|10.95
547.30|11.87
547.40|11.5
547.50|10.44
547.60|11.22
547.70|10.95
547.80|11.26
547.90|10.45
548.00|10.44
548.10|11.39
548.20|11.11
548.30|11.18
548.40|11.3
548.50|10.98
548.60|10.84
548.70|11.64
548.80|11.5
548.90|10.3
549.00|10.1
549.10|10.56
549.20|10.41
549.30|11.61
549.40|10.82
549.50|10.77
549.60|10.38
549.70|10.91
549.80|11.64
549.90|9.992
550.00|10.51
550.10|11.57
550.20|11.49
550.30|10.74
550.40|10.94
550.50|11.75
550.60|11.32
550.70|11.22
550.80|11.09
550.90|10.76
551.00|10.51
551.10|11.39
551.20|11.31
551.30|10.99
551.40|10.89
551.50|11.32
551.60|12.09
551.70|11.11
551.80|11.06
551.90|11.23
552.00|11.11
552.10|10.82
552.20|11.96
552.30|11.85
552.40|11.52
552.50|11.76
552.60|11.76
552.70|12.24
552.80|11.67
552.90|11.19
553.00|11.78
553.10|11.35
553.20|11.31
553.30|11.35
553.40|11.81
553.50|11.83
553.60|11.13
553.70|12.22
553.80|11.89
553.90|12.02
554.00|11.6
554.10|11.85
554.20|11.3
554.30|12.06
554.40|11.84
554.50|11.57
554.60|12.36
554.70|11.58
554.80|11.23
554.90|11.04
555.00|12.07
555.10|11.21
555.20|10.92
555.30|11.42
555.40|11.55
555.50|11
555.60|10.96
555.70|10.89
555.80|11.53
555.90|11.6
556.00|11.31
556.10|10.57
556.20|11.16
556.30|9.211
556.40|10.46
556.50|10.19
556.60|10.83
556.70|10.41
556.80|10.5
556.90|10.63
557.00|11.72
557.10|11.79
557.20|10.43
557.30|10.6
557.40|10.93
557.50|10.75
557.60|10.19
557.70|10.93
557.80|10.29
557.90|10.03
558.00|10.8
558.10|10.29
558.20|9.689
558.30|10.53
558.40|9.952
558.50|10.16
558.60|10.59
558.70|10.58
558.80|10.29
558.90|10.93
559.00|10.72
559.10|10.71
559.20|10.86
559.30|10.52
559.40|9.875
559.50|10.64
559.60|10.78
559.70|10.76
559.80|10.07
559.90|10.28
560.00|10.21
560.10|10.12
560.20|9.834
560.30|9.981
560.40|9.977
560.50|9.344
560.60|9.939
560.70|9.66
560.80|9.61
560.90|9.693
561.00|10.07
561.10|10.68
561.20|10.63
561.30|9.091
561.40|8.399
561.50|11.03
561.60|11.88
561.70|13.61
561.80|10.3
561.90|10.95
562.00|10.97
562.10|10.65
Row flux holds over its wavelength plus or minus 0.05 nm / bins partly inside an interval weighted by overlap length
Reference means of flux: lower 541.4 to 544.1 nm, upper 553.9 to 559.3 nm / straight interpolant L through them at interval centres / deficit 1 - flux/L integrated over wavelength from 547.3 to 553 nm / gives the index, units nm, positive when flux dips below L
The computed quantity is 0.101 nm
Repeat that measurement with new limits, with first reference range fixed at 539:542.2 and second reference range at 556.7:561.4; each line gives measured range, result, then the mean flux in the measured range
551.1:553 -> -0.11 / 11.4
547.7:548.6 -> 0.01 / 11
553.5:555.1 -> -0.15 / 11.7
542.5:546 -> -0.05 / 11.5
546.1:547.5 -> 0.03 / 11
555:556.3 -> -0.07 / 11.1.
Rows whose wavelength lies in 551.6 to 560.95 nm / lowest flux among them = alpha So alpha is 9.211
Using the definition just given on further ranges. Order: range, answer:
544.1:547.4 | 9.799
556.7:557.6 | 10.19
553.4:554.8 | 11.13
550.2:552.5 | 10.51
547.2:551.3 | 9.992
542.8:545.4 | 10.61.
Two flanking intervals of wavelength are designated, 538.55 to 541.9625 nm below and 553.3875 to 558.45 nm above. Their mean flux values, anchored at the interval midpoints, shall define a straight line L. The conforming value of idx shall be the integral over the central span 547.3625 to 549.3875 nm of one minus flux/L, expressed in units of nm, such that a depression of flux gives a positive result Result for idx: 0.08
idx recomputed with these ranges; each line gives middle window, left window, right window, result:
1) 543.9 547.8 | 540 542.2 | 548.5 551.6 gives 0.03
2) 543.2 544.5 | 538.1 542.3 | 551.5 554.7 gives 0.03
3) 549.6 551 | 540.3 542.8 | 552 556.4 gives 0.07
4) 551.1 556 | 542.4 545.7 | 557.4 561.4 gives -0.34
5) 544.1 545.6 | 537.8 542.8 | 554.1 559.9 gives 0.02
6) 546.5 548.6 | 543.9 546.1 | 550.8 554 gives 0.07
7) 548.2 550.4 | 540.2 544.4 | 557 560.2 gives 0.05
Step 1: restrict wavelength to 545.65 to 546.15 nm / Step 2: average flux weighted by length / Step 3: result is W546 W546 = 10.9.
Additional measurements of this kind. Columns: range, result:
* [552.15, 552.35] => 11.9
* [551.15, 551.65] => 11.3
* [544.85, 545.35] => 11.8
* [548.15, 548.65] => 11.1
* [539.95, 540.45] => 11.4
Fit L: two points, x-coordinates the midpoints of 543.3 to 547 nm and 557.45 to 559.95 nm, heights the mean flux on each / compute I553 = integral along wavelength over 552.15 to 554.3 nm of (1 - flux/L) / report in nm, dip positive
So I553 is -0.18 nm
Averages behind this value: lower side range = 11.3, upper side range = 10.4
